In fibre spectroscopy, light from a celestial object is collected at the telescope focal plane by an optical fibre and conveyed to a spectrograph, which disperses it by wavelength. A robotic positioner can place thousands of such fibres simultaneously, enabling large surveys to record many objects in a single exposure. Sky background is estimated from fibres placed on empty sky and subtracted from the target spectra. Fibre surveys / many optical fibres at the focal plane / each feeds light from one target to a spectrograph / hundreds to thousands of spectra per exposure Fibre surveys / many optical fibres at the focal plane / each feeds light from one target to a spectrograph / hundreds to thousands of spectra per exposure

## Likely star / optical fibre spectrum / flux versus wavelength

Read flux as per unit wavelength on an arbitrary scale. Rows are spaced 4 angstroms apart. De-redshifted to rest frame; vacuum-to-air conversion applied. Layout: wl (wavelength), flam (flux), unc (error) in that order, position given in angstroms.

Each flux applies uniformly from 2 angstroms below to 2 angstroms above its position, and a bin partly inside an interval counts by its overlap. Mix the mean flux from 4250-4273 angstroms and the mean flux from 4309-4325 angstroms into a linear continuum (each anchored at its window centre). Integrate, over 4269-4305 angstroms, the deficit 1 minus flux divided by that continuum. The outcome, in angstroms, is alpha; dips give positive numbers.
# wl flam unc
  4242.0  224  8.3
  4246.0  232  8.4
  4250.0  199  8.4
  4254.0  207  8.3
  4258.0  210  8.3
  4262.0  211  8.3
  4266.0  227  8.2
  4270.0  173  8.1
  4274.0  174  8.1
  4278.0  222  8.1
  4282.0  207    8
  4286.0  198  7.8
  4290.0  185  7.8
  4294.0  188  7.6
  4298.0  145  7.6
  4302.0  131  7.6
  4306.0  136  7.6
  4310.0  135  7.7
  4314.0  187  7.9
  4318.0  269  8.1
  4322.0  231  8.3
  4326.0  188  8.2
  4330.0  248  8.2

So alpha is 4.7 angstroms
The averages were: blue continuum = 204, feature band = 179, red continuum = 209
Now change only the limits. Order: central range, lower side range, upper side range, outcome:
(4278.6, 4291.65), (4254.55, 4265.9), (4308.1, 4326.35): 0.6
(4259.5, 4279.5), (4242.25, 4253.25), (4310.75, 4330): 1.4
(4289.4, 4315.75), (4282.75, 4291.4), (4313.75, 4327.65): 6.4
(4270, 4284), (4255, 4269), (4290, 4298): -0.1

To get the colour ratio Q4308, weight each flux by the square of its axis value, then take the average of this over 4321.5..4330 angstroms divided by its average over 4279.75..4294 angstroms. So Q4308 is 1.12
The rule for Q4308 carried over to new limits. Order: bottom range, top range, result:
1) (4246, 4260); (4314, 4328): 1.10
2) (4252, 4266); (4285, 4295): 0.91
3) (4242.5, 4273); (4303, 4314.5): 0.72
